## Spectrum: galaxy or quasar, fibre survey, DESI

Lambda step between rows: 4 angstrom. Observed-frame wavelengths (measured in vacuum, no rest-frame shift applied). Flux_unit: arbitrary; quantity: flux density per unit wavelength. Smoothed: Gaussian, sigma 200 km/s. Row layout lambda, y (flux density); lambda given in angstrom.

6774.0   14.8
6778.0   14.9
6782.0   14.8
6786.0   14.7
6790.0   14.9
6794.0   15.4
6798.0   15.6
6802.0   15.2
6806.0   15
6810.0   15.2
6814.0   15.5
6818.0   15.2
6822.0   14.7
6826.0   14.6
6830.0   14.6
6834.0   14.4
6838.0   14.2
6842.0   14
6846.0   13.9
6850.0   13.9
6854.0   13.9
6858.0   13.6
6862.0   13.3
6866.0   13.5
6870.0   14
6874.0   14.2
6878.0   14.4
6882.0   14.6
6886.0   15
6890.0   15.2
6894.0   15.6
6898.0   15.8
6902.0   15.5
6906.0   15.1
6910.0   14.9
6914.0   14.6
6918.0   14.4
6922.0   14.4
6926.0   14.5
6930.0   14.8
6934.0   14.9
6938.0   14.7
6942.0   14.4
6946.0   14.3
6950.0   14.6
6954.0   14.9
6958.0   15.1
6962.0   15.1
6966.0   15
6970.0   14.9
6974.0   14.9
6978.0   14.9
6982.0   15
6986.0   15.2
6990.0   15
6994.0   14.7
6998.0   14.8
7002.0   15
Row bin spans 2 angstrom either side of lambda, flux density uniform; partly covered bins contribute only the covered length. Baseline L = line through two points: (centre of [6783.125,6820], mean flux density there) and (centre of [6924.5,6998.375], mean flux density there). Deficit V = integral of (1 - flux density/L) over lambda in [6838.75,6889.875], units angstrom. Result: 3.3 angstrom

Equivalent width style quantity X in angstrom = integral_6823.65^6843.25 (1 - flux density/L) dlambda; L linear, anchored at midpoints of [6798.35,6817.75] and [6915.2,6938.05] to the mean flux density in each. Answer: 0.96 angstrom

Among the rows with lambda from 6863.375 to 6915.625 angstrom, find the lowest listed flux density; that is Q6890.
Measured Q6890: 13.5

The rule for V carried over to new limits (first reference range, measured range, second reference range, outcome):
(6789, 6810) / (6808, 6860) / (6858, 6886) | 0.8 angstrom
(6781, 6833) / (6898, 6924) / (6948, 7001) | 0.1 angstrom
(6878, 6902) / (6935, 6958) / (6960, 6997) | 0.6 angstrom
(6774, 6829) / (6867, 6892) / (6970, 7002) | 0.8 angstrom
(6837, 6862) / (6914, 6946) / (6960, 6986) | 0.0 angstrom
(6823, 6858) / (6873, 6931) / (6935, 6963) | -1.6 angstrom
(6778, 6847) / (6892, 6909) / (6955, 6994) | -0.6 angstrom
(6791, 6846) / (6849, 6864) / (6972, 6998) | 1.2 angstrom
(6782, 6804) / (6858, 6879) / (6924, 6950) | 1.4 angstrom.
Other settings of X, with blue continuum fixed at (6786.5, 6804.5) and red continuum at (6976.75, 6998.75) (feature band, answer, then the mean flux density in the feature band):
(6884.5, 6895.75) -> -0.14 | 15.3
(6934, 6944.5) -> 0.29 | 14.6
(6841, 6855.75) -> 1.19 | 13.9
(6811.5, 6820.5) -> -0.07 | 15.3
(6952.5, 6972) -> -0.03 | 15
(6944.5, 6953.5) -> 0.28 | 14.5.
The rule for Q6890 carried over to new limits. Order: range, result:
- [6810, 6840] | 14.2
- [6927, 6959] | 14.3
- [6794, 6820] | 15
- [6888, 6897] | 15.2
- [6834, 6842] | 14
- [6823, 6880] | 13.3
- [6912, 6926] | 14.4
